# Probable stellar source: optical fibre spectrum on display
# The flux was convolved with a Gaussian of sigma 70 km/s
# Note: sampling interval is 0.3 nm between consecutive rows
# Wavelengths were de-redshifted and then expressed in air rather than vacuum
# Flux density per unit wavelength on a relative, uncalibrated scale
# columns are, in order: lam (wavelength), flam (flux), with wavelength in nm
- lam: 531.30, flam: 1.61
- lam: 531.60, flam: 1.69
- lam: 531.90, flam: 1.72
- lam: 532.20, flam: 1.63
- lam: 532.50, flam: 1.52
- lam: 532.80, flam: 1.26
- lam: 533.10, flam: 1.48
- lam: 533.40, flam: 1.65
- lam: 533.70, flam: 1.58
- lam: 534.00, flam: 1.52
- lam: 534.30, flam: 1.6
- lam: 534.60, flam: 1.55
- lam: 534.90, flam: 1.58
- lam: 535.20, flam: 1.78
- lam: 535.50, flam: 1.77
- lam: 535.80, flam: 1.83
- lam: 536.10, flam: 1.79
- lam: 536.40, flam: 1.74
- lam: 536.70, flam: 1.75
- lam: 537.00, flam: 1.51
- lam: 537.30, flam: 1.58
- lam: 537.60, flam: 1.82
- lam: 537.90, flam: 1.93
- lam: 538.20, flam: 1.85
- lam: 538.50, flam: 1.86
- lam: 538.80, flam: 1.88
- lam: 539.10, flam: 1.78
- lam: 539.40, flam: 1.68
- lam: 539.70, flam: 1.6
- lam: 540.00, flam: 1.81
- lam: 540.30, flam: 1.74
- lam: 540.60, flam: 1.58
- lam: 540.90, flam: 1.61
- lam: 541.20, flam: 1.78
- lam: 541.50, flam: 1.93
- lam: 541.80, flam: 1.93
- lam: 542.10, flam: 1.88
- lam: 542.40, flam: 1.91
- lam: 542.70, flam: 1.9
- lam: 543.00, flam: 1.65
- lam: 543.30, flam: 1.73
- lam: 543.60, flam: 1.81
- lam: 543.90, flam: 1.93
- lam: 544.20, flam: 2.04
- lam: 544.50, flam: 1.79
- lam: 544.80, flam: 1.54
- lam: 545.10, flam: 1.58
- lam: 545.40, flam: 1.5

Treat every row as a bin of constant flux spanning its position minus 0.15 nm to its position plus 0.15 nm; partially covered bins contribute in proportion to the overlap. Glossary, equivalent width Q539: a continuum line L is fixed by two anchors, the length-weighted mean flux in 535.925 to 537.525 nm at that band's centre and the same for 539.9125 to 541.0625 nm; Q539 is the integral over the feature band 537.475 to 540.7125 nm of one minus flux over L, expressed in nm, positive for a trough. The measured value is -0.19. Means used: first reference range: 1.68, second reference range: 1.68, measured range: 1.78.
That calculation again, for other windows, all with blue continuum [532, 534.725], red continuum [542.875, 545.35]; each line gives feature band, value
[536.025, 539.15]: -0.292 nm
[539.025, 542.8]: -0.204 nm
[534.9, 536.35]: -0.171 nm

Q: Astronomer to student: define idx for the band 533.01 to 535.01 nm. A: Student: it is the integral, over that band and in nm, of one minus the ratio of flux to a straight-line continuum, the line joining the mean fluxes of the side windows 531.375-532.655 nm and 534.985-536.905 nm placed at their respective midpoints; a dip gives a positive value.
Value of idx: 0.16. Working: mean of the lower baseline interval 1.64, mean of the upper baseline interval 1.76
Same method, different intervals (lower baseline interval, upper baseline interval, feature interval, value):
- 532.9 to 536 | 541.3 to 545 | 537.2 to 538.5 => -0.08 nm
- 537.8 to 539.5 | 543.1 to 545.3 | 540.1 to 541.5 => 0.07 nm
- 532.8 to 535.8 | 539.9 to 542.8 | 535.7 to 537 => -0.06 nm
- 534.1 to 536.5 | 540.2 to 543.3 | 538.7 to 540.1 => 0.01 nm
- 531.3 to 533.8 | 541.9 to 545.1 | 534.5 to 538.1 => -0.16 nm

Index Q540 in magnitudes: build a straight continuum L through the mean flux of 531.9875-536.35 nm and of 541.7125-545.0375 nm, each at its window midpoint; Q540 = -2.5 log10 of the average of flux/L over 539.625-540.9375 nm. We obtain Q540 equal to 0.05 mag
